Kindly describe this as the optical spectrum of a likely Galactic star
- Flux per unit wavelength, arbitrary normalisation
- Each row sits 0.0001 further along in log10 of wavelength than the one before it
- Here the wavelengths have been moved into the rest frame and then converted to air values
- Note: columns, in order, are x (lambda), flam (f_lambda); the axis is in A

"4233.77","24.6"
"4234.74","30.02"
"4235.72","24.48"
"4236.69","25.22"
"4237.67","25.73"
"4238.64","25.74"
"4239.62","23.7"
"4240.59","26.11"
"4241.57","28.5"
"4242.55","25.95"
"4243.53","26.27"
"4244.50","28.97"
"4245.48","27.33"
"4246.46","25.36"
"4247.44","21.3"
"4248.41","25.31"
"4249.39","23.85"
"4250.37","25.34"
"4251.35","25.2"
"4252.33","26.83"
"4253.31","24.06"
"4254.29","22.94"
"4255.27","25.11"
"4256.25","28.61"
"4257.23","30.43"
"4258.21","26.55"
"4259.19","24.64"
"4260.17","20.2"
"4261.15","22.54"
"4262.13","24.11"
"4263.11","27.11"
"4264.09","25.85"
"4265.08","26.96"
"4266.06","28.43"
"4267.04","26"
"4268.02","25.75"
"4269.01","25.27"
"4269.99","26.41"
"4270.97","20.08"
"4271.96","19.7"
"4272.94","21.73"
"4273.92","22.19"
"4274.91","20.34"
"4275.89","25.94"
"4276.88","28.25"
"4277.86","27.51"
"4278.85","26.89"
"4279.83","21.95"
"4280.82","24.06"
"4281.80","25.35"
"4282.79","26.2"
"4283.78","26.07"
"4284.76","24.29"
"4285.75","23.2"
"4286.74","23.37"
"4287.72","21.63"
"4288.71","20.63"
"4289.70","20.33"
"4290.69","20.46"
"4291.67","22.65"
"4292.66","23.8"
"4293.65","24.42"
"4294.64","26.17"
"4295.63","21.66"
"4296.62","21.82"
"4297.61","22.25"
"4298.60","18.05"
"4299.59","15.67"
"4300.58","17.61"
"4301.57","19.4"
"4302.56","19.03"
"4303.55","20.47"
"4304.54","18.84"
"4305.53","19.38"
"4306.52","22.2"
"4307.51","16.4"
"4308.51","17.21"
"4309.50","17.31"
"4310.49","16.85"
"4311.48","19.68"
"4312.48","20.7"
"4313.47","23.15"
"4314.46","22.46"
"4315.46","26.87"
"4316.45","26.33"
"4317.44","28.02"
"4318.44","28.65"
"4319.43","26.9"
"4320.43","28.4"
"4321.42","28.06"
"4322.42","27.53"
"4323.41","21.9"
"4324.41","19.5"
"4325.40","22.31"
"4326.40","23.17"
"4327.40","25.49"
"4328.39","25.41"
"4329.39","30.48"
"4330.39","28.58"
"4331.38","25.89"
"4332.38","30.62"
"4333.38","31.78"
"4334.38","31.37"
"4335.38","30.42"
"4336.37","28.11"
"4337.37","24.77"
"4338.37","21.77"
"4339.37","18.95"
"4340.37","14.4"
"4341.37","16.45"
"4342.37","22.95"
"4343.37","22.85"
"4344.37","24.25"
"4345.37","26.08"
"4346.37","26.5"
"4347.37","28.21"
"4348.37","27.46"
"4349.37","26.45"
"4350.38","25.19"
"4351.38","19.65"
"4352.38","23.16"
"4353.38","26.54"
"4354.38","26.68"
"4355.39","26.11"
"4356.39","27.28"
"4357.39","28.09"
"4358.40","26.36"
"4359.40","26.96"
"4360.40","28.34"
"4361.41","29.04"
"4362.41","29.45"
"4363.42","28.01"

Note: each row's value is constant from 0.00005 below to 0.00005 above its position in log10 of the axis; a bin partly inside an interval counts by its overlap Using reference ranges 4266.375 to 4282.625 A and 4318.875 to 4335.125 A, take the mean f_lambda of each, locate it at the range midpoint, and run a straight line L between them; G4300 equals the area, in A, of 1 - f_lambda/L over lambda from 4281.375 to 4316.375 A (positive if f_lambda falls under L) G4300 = 5.6 A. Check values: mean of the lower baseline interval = 24.3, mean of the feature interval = 21.3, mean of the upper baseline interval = 26.8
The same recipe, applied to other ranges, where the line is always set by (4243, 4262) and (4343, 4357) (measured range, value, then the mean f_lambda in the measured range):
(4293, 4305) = 2.31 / 20.5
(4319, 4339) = -0.87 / 26.6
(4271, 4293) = 1.69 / 23.4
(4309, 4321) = 0.77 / 23.8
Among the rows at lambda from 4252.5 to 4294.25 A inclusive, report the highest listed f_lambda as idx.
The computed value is 30.43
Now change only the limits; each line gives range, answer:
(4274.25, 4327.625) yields 28.65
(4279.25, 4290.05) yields 26.2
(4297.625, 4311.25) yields 22.2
